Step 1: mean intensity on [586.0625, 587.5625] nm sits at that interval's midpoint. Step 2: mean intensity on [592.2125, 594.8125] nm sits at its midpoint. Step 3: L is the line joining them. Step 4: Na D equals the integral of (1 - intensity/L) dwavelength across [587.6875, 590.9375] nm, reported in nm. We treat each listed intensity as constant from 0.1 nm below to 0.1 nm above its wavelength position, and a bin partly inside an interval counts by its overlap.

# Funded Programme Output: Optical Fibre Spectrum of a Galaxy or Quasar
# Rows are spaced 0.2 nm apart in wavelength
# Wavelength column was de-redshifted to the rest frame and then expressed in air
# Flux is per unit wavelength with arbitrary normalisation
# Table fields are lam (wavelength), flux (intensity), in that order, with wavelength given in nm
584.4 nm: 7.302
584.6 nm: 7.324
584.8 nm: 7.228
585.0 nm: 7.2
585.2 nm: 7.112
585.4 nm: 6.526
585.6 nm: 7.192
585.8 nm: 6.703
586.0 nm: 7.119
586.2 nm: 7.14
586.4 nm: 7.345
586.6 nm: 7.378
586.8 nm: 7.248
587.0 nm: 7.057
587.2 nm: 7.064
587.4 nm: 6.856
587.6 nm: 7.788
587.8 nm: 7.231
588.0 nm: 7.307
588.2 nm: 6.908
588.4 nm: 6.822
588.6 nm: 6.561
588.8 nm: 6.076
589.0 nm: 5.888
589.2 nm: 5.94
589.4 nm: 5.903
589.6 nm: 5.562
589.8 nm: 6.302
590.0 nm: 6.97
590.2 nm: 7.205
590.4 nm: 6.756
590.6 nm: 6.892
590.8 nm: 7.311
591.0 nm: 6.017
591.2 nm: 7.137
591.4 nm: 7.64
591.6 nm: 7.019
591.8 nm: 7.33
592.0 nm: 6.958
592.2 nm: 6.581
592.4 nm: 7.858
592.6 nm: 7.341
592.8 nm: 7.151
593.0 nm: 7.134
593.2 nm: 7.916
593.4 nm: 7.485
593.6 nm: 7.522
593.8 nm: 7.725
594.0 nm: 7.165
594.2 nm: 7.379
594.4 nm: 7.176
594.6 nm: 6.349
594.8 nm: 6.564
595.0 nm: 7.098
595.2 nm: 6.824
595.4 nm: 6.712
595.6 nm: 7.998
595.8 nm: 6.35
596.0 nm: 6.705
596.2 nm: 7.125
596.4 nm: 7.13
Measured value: 0.28 nm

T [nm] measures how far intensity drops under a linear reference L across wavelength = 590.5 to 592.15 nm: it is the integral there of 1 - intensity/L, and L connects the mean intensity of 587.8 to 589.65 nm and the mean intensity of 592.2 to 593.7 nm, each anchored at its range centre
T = 0.00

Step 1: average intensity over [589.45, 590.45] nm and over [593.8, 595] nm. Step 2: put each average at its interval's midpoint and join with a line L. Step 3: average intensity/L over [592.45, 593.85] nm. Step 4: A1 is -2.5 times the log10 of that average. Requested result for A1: -0.091 mag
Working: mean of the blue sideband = 6.52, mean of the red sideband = 7.01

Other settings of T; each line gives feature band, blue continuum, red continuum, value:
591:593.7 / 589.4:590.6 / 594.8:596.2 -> -0.23 nm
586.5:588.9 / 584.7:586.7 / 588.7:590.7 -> -0.11 nm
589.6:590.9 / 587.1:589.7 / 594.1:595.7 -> -0.02 nm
